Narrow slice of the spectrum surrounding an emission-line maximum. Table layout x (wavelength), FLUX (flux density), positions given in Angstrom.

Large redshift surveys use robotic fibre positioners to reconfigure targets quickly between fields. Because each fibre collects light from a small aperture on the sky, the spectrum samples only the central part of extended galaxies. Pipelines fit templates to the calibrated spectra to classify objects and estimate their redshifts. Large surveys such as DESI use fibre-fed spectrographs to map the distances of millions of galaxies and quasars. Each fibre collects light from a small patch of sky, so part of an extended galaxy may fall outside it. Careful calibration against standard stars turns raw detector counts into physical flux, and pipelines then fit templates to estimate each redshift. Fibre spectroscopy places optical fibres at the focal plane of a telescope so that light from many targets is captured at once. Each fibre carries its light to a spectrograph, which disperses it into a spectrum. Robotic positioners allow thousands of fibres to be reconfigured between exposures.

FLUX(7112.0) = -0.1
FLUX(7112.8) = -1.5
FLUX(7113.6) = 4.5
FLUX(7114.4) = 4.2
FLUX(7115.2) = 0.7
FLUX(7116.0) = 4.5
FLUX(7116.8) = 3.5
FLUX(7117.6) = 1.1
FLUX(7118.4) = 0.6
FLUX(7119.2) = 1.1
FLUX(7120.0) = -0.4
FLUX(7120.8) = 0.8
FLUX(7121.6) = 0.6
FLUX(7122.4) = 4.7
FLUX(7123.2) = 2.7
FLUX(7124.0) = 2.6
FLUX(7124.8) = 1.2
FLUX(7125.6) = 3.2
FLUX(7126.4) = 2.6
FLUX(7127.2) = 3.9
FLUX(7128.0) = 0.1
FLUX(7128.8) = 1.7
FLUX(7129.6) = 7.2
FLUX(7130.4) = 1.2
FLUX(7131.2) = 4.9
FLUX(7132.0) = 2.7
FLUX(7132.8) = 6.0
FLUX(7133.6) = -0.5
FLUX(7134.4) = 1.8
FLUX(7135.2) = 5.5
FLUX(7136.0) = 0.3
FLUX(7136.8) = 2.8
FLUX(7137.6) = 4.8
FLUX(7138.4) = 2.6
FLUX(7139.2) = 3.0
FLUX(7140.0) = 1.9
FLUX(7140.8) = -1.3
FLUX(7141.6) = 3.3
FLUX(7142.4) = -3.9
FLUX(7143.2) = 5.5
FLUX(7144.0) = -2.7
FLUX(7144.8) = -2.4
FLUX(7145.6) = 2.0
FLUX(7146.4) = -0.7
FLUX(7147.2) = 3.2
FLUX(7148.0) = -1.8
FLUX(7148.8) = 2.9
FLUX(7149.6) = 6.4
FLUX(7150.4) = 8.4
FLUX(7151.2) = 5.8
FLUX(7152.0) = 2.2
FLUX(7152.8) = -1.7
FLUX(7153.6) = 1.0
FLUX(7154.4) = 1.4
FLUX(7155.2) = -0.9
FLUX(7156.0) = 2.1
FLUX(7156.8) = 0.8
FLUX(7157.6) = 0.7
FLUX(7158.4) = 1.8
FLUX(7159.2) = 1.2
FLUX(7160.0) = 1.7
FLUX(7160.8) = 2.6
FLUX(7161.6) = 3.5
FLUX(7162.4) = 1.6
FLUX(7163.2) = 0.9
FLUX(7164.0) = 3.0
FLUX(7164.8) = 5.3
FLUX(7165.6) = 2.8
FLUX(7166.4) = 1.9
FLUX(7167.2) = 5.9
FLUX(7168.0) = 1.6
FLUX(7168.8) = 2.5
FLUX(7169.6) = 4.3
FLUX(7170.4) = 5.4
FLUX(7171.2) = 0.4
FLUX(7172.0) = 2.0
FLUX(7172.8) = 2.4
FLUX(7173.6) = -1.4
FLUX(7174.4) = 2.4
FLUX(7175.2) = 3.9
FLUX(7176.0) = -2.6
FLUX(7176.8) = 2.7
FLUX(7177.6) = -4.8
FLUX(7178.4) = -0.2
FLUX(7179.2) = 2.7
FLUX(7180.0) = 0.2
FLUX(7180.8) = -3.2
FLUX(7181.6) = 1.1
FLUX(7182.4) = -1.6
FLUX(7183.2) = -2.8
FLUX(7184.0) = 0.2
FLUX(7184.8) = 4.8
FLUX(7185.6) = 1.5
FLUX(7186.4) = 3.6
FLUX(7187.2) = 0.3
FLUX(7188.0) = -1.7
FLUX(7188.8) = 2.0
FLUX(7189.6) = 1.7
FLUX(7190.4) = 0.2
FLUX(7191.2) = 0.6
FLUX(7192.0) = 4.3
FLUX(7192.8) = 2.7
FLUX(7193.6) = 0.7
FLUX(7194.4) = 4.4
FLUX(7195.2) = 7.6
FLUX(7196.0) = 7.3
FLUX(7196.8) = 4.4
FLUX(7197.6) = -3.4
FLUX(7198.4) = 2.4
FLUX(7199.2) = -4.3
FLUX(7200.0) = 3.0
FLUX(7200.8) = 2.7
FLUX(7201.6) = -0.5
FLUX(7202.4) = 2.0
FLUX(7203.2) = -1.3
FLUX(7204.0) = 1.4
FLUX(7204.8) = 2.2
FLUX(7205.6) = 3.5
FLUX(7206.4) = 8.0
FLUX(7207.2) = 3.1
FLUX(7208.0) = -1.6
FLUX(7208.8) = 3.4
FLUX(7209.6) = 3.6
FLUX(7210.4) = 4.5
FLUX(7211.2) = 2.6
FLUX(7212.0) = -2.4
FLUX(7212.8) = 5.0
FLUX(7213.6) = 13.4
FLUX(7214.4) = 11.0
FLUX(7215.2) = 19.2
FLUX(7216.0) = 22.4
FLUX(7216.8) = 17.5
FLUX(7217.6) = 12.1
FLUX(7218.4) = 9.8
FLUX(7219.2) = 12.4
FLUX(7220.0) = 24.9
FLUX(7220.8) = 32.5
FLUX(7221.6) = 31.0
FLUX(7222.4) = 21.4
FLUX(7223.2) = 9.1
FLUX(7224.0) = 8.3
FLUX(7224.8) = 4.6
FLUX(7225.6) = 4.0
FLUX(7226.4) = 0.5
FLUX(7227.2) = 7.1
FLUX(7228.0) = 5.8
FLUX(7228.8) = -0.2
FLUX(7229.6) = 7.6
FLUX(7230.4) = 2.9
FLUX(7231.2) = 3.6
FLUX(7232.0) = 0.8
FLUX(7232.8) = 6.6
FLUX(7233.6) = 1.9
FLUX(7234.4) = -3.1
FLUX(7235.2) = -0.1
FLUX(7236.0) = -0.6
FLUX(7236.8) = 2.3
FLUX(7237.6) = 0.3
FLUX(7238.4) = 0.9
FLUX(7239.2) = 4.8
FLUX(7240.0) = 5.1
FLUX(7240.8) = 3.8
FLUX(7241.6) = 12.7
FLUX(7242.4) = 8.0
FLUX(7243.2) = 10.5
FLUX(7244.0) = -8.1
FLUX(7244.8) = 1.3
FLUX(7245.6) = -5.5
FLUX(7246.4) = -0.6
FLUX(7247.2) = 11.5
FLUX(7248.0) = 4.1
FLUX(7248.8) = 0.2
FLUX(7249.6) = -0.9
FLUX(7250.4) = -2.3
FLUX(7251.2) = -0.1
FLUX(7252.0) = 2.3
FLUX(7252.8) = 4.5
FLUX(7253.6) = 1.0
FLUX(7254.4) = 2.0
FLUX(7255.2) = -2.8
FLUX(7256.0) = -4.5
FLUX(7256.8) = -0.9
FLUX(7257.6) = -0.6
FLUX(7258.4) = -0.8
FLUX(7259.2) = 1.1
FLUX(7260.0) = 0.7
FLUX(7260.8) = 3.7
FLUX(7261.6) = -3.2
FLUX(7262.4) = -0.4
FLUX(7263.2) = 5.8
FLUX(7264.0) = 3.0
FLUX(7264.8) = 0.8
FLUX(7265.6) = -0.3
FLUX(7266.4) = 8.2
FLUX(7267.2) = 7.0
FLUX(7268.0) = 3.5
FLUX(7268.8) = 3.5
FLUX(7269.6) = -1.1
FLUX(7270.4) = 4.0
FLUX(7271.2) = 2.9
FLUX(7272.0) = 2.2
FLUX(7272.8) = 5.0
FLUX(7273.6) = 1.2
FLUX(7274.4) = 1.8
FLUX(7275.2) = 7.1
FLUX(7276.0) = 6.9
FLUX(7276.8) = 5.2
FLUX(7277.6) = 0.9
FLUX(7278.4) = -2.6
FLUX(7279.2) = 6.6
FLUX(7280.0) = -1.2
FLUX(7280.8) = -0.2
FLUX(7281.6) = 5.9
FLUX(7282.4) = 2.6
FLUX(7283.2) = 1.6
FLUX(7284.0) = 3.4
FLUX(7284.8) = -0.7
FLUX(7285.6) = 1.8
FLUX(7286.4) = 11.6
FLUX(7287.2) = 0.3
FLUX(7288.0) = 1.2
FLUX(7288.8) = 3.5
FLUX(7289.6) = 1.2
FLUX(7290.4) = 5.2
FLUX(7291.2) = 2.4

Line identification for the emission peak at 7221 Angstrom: [O II]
